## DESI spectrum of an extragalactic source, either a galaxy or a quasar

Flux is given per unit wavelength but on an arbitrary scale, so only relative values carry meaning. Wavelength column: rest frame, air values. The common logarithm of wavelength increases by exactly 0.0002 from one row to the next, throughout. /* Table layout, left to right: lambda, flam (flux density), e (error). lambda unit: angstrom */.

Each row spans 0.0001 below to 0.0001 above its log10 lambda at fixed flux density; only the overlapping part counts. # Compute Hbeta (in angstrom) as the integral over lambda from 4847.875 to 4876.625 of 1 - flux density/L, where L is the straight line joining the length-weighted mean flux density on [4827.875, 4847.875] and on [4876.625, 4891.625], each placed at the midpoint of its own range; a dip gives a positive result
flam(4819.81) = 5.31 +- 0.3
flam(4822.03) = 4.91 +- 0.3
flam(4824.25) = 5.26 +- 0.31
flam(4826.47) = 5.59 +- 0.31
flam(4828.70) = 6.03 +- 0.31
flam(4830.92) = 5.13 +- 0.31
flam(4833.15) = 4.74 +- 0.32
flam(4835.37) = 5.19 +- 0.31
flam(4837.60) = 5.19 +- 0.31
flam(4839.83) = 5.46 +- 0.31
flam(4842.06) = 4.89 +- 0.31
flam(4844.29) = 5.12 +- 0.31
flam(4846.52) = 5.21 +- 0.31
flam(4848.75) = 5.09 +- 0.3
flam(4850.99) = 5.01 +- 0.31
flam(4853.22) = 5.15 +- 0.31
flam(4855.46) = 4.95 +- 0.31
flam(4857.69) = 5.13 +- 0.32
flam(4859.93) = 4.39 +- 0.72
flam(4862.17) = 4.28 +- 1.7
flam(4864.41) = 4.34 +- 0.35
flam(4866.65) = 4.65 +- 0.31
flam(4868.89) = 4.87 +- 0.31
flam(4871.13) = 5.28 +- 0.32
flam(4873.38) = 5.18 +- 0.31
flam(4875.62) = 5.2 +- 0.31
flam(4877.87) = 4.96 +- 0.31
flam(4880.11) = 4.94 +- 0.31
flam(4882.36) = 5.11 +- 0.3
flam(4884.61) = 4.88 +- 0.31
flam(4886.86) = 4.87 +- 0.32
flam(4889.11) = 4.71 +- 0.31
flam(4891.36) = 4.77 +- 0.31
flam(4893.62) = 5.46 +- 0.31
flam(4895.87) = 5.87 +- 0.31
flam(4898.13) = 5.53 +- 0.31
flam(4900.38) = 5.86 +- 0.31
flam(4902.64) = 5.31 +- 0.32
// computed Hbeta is 0.92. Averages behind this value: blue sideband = 5.21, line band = 4.88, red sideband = 4.9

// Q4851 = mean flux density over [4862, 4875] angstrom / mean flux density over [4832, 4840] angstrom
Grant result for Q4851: 0.9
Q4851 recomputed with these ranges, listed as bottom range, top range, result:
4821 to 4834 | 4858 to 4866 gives 0.84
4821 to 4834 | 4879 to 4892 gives 0.92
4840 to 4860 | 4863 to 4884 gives 0.98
